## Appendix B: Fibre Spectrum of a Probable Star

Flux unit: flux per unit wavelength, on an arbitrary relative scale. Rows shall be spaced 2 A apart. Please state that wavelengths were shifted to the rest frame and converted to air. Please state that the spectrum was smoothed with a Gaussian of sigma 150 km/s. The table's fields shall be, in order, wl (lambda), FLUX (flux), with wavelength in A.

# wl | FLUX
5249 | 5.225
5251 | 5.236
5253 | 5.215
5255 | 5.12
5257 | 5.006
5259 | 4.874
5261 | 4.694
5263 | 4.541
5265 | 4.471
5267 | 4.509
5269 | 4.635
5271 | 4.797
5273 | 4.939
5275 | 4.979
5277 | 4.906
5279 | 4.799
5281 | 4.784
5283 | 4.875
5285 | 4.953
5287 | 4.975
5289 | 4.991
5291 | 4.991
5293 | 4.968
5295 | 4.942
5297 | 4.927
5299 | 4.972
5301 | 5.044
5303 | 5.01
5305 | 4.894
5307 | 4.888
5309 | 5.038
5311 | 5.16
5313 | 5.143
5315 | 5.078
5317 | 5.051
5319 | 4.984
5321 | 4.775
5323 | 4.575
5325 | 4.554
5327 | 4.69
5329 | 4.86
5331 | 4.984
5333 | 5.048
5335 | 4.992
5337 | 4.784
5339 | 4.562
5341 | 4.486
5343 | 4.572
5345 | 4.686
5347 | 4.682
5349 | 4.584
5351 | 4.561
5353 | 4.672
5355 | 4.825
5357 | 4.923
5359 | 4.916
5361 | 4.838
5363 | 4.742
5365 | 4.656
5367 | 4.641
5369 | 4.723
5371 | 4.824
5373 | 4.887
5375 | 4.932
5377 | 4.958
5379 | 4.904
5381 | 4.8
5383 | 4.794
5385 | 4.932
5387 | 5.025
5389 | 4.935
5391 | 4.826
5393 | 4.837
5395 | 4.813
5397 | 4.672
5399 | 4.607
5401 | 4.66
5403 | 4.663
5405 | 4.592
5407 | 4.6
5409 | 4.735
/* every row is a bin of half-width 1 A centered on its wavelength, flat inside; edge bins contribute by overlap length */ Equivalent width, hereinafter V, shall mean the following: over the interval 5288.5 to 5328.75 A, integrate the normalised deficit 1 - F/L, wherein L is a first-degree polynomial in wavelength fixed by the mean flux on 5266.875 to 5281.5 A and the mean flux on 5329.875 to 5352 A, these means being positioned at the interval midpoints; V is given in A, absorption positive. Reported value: -1.40 A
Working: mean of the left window 4.81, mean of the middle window 4.93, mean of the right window 4.72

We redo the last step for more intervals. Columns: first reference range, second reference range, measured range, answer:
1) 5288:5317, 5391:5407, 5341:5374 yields 0.7 A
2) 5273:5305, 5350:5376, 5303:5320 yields -0.5 A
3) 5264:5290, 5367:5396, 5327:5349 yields 0.4 A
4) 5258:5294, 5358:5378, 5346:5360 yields 0.2 A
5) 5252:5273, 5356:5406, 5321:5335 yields 0.0 A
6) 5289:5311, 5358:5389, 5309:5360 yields 1.1 A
